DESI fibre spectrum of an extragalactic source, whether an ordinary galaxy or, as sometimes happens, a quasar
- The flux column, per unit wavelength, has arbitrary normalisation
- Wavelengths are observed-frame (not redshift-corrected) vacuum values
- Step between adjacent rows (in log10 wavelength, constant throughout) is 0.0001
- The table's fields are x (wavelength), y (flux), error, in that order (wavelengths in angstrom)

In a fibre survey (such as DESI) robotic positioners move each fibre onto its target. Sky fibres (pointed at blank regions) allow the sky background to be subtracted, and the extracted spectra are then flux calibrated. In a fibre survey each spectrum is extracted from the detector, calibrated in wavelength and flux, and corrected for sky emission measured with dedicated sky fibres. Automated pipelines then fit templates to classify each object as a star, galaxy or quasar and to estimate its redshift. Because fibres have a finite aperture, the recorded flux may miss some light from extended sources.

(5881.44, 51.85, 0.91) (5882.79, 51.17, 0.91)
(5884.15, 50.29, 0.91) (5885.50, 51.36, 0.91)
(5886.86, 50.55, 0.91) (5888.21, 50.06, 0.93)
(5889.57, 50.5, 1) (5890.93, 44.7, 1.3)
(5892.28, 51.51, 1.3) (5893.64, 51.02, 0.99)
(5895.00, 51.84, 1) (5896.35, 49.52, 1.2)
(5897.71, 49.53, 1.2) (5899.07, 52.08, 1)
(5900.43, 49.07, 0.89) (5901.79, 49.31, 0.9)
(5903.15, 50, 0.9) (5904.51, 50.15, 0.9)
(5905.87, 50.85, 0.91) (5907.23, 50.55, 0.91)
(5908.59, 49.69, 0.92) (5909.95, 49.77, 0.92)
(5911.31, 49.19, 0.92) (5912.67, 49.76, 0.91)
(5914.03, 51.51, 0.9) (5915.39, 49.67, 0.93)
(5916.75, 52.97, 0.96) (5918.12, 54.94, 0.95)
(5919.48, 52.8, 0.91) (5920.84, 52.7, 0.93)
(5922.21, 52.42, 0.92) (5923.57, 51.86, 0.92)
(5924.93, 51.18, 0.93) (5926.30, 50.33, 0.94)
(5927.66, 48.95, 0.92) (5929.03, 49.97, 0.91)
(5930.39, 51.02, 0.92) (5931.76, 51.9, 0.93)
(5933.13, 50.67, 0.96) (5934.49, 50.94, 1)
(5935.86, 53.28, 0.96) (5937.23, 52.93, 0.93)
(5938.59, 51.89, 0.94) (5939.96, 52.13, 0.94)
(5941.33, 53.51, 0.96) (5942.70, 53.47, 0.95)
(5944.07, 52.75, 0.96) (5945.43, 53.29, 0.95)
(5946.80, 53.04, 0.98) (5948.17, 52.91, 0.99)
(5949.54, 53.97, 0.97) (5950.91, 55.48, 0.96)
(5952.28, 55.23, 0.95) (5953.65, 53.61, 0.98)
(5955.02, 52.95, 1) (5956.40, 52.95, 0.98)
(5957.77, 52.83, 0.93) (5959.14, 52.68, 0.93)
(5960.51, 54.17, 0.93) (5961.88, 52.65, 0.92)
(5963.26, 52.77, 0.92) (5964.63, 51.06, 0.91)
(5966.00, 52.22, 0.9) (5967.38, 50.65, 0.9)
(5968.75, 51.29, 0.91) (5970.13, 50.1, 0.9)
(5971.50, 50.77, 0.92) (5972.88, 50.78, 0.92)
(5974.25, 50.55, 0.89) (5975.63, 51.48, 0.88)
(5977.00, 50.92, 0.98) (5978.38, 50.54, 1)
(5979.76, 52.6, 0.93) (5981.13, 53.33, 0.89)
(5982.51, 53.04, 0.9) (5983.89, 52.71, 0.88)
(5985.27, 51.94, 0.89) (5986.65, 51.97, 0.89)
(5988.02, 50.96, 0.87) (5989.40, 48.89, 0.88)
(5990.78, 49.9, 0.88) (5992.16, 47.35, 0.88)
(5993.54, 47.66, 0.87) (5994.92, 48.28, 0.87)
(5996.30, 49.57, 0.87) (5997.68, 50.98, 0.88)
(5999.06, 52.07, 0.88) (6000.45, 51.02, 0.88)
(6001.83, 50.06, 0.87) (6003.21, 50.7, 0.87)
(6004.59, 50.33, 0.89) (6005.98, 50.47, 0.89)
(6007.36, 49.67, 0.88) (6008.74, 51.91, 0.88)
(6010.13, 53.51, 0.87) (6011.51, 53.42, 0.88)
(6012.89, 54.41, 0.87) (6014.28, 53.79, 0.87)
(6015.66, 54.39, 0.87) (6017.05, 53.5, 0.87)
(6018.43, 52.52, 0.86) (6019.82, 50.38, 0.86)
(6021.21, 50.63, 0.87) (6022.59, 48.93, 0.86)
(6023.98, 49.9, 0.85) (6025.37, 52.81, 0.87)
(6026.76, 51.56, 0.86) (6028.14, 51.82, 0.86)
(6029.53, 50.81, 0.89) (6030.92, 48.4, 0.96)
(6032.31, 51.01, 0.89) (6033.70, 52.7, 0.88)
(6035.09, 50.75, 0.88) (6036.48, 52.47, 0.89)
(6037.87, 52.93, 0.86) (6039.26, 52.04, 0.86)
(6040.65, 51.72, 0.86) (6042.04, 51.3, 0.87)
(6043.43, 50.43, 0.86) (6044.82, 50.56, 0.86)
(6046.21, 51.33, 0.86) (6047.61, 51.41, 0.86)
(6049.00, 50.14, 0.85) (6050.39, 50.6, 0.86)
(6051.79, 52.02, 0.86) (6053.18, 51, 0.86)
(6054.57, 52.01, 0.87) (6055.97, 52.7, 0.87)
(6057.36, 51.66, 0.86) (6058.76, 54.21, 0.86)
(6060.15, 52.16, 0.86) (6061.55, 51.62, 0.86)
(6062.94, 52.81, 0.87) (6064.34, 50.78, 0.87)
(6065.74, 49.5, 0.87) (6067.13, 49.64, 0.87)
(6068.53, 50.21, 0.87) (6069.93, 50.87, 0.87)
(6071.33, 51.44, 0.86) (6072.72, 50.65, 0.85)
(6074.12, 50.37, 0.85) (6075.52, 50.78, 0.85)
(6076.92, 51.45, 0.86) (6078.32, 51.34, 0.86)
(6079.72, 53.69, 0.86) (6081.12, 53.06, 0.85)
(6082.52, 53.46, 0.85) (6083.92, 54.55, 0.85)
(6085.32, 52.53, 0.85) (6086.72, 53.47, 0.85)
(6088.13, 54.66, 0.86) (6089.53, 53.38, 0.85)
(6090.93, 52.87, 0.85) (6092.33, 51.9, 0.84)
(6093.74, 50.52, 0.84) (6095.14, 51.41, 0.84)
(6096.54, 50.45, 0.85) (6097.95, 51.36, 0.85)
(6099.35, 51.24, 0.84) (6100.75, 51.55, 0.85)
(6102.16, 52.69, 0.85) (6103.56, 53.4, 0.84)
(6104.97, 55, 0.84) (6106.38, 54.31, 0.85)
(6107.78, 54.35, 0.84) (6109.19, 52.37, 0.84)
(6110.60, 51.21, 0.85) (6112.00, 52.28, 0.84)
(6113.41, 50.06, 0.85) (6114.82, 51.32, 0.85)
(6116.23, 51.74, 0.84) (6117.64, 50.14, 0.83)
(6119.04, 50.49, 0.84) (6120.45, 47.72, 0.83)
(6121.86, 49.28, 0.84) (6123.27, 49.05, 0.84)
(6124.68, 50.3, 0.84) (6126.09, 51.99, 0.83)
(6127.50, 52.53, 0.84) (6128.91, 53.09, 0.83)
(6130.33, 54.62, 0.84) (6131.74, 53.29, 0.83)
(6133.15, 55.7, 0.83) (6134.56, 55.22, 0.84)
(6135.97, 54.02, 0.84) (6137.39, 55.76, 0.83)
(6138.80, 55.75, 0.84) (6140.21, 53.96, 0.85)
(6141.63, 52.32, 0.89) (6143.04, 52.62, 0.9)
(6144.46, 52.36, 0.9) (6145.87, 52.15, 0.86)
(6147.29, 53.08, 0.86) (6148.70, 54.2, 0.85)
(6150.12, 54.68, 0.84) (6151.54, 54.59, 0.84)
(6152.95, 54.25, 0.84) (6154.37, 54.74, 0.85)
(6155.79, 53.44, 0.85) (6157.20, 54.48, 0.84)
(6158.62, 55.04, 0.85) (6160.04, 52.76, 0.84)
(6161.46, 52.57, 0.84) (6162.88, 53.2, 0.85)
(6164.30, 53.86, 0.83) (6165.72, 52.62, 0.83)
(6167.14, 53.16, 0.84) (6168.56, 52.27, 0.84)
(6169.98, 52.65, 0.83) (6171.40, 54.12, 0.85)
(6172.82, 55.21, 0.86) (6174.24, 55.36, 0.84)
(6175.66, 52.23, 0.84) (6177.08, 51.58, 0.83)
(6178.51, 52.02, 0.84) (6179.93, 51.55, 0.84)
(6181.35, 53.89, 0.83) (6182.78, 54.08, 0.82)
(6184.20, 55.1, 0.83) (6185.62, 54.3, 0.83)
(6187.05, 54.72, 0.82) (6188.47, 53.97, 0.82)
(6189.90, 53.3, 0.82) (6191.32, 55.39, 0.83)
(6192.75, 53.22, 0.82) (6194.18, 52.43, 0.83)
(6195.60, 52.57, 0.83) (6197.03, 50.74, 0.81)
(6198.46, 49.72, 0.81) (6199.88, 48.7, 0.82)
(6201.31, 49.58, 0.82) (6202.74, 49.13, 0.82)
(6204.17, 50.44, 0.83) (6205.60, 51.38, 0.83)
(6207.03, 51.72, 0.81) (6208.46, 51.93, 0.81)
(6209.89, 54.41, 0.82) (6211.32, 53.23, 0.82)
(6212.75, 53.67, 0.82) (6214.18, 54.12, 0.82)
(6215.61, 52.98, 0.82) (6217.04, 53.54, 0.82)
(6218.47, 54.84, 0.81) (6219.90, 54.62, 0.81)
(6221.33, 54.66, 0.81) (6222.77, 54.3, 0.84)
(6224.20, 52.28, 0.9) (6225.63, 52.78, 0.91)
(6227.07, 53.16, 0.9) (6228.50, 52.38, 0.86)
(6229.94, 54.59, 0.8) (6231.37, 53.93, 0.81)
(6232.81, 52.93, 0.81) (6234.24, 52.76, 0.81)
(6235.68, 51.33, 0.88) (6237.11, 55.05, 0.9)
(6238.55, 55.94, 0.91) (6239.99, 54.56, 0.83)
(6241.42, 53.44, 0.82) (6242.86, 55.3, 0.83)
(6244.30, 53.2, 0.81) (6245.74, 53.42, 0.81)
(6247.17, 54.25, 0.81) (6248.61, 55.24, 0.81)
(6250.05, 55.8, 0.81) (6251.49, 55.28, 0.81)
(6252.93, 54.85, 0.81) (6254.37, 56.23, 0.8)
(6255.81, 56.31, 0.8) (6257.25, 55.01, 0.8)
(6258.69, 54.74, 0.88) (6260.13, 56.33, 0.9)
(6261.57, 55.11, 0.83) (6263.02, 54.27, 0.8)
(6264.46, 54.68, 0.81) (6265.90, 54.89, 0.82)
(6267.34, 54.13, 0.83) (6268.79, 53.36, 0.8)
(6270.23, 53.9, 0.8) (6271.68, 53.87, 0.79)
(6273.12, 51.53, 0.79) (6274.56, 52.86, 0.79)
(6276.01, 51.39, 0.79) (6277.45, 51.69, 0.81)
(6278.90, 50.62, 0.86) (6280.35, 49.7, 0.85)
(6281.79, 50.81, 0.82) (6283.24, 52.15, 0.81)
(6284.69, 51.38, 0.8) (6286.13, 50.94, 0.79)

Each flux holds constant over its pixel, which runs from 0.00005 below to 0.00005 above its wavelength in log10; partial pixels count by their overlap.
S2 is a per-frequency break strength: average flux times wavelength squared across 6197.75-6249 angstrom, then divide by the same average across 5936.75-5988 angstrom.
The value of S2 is 1.10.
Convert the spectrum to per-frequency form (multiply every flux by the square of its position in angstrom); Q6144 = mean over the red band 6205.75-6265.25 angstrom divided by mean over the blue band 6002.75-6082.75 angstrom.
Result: 1.1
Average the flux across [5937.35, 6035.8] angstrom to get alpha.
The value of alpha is 51.7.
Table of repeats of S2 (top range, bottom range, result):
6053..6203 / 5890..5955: 1.09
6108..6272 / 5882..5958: 1.13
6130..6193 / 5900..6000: 1.12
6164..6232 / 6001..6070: 1.08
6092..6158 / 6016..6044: 1.06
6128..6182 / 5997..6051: 1.09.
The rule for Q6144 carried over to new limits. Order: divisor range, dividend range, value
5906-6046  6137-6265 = 1.12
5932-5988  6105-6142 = 1.06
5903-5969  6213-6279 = 1.15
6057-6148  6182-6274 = 1.07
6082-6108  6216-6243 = 1.06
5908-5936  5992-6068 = 1.04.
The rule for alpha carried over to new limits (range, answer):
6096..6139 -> 52.3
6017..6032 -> 50.9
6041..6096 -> 51.8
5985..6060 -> 51.3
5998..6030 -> 51.7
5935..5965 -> 53.2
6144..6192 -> 53.6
